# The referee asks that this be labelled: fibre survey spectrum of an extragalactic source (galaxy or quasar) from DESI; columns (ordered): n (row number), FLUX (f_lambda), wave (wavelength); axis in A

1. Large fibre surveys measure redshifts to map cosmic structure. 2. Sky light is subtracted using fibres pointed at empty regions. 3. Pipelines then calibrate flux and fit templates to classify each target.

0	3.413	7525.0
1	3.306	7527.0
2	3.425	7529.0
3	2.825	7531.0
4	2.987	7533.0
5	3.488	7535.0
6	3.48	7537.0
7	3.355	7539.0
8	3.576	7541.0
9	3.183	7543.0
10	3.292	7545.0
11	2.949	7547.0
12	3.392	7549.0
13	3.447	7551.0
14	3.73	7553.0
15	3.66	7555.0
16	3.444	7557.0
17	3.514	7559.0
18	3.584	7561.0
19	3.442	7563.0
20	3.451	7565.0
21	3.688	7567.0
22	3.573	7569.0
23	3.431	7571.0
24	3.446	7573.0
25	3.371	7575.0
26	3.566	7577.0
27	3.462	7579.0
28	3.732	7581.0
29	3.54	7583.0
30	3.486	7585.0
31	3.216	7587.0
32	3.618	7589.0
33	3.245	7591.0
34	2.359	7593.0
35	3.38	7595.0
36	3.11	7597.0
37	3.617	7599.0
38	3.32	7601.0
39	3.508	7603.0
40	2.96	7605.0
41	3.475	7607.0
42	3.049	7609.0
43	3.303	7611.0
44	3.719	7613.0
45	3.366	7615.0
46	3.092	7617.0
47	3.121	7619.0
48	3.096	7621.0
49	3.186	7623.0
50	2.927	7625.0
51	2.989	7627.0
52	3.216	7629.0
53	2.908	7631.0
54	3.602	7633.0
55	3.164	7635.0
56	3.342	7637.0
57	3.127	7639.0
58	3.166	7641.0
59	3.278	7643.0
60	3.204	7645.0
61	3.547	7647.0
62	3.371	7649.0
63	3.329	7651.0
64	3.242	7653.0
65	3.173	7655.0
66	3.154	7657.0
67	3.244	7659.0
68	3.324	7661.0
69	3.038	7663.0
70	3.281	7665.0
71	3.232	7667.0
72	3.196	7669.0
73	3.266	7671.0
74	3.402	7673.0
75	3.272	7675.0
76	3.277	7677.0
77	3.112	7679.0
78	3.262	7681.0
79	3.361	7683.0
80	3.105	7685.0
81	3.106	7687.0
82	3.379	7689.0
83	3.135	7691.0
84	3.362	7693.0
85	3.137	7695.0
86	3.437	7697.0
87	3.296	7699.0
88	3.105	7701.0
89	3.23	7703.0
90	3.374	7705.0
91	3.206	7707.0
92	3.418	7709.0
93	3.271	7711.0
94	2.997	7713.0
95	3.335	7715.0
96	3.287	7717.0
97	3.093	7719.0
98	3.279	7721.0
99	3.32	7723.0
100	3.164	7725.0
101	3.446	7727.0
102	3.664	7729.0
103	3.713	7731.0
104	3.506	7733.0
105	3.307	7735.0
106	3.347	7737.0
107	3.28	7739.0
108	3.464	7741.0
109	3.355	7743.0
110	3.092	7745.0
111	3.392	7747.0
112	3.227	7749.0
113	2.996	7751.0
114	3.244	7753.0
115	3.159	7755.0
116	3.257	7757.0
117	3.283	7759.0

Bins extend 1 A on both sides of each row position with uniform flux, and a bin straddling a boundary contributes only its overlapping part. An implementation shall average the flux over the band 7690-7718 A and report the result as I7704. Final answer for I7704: 3.26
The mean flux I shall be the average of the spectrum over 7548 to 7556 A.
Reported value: 3.56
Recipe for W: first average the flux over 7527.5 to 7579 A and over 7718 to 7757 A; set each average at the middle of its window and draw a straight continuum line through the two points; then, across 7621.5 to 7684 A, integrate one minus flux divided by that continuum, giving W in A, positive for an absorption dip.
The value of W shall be 2.41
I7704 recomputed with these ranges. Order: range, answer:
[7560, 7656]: 3.31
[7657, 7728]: 3.25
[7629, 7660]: 3.26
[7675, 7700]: 3.25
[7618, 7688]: 3.22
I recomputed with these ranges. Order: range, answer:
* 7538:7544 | 3.37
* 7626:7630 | 3.1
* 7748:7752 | 3.11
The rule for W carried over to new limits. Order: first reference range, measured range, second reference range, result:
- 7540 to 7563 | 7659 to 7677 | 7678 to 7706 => 0.1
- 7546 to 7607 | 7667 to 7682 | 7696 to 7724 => 0.2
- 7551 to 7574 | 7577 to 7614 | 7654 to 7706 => 1.2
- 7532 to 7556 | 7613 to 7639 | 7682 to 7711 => 1.0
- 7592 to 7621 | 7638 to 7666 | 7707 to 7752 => 0.1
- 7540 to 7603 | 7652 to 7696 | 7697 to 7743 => 1.6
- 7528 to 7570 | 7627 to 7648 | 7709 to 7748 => 0.8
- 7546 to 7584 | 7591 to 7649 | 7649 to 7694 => 2.4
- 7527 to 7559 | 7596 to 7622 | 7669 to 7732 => 0.3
